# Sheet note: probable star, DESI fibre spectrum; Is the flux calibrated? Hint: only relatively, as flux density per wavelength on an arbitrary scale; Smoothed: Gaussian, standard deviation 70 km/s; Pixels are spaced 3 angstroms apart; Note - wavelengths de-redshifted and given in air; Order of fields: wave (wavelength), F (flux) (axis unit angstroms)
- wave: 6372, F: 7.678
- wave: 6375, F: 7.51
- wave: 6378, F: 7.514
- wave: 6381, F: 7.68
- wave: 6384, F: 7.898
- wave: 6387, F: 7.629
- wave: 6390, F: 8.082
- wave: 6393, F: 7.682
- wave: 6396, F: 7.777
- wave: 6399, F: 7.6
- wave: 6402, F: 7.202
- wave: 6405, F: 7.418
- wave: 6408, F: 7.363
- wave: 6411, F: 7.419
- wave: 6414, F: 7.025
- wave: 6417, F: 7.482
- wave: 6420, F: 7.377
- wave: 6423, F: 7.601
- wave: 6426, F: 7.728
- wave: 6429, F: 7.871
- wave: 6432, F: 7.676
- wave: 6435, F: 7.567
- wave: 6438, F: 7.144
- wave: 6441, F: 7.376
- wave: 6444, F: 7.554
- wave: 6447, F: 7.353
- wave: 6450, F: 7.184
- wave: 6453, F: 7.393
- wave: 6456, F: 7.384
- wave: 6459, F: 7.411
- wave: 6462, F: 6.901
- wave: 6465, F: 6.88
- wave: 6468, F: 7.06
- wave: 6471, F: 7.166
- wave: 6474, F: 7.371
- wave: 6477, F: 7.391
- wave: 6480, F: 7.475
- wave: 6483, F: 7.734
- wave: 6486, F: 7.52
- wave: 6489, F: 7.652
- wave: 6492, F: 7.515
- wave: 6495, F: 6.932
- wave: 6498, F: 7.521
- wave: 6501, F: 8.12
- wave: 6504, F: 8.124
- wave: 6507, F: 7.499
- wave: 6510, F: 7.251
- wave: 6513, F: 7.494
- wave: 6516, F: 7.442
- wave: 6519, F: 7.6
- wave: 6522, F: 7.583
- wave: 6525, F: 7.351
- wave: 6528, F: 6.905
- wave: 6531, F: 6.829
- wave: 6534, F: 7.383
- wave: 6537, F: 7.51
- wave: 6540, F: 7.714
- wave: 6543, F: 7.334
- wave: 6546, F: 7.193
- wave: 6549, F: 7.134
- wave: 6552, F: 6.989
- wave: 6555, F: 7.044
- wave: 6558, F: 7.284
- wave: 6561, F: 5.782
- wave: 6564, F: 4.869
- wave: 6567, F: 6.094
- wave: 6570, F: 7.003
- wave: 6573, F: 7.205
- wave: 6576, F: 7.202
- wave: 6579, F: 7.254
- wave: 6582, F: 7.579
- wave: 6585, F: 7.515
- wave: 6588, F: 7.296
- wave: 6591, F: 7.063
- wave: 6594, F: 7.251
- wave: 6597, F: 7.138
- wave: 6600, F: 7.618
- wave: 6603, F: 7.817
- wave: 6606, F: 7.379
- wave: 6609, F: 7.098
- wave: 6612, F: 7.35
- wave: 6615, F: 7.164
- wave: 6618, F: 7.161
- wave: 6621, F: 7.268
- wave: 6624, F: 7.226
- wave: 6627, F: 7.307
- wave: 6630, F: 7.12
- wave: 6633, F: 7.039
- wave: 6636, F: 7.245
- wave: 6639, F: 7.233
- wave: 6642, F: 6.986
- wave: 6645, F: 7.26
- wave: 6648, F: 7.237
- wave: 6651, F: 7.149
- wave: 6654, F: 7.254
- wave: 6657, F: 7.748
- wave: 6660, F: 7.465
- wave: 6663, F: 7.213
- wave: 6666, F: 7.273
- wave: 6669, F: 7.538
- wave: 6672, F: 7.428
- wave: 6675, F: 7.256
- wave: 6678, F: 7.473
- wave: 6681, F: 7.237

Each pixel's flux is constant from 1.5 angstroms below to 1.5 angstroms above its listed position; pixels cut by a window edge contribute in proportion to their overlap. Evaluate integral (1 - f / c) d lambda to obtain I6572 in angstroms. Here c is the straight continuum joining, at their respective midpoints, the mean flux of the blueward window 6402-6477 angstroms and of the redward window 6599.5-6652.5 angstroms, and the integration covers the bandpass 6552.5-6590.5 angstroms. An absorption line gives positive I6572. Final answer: 2.2 angstroms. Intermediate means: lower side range 7.36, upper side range 7.25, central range 6.85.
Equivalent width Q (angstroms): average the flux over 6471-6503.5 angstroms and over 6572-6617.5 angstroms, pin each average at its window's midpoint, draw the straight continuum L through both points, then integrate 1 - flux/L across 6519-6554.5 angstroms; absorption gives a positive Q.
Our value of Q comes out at 0.8 angstroms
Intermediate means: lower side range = 7.53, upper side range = 7.33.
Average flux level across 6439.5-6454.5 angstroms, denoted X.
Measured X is 7.37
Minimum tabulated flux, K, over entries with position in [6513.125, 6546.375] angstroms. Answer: 6.829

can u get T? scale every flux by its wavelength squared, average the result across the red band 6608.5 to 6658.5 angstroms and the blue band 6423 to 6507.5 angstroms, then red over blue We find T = 1.02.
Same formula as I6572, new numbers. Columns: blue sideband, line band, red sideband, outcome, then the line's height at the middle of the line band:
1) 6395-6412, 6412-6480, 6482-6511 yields 1.4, 7.52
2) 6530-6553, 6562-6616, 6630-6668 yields 1.3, 7.27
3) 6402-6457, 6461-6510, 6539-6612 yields -0.9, 7.3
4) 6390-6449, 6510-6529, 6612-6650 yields -0.1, 7.35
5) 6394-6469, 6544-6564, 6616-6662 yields 1.5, 7.31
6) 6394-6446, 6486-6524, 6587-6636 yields -0.9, 7.39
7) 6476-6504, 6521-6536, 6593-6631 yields 0.6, 7.49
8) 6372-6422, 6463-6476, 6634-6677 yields 0.6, 7.48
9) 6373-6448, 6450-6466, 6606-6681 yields 0.6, 7.49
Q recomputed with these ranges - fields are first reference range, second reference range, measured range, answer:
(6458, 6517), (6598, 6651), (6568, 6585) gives 0.2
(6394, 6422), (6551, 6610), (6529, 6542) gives -0.4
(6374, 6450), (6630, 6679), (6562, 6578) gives 1.9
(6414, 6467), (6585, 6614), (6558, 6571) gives 2.3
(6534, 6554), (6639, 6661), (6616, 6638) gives 0.3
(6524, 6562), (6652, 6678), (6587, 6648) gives 0.3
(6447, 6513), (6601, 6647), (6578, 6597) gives -0.1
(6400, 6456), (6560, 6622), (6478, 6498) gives -0.5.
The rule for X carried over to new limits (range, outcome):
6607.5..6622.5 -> 7.21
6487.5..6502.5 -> 7.55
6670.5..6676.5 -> 7.34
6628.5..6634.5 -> 7.08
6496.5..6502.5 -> 7.82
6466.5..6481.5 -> 7.29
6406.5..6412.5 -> 7.39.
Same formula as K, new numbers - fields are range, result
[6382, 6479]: 6.88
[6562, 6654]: 4.869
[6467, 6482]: 7.06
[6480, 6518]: 6.932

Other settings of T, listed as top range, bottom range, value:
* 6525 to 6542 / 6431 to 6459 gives 1.01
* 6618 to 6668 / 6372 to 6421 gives 1.04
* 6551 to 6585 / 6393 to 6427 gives 0.96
